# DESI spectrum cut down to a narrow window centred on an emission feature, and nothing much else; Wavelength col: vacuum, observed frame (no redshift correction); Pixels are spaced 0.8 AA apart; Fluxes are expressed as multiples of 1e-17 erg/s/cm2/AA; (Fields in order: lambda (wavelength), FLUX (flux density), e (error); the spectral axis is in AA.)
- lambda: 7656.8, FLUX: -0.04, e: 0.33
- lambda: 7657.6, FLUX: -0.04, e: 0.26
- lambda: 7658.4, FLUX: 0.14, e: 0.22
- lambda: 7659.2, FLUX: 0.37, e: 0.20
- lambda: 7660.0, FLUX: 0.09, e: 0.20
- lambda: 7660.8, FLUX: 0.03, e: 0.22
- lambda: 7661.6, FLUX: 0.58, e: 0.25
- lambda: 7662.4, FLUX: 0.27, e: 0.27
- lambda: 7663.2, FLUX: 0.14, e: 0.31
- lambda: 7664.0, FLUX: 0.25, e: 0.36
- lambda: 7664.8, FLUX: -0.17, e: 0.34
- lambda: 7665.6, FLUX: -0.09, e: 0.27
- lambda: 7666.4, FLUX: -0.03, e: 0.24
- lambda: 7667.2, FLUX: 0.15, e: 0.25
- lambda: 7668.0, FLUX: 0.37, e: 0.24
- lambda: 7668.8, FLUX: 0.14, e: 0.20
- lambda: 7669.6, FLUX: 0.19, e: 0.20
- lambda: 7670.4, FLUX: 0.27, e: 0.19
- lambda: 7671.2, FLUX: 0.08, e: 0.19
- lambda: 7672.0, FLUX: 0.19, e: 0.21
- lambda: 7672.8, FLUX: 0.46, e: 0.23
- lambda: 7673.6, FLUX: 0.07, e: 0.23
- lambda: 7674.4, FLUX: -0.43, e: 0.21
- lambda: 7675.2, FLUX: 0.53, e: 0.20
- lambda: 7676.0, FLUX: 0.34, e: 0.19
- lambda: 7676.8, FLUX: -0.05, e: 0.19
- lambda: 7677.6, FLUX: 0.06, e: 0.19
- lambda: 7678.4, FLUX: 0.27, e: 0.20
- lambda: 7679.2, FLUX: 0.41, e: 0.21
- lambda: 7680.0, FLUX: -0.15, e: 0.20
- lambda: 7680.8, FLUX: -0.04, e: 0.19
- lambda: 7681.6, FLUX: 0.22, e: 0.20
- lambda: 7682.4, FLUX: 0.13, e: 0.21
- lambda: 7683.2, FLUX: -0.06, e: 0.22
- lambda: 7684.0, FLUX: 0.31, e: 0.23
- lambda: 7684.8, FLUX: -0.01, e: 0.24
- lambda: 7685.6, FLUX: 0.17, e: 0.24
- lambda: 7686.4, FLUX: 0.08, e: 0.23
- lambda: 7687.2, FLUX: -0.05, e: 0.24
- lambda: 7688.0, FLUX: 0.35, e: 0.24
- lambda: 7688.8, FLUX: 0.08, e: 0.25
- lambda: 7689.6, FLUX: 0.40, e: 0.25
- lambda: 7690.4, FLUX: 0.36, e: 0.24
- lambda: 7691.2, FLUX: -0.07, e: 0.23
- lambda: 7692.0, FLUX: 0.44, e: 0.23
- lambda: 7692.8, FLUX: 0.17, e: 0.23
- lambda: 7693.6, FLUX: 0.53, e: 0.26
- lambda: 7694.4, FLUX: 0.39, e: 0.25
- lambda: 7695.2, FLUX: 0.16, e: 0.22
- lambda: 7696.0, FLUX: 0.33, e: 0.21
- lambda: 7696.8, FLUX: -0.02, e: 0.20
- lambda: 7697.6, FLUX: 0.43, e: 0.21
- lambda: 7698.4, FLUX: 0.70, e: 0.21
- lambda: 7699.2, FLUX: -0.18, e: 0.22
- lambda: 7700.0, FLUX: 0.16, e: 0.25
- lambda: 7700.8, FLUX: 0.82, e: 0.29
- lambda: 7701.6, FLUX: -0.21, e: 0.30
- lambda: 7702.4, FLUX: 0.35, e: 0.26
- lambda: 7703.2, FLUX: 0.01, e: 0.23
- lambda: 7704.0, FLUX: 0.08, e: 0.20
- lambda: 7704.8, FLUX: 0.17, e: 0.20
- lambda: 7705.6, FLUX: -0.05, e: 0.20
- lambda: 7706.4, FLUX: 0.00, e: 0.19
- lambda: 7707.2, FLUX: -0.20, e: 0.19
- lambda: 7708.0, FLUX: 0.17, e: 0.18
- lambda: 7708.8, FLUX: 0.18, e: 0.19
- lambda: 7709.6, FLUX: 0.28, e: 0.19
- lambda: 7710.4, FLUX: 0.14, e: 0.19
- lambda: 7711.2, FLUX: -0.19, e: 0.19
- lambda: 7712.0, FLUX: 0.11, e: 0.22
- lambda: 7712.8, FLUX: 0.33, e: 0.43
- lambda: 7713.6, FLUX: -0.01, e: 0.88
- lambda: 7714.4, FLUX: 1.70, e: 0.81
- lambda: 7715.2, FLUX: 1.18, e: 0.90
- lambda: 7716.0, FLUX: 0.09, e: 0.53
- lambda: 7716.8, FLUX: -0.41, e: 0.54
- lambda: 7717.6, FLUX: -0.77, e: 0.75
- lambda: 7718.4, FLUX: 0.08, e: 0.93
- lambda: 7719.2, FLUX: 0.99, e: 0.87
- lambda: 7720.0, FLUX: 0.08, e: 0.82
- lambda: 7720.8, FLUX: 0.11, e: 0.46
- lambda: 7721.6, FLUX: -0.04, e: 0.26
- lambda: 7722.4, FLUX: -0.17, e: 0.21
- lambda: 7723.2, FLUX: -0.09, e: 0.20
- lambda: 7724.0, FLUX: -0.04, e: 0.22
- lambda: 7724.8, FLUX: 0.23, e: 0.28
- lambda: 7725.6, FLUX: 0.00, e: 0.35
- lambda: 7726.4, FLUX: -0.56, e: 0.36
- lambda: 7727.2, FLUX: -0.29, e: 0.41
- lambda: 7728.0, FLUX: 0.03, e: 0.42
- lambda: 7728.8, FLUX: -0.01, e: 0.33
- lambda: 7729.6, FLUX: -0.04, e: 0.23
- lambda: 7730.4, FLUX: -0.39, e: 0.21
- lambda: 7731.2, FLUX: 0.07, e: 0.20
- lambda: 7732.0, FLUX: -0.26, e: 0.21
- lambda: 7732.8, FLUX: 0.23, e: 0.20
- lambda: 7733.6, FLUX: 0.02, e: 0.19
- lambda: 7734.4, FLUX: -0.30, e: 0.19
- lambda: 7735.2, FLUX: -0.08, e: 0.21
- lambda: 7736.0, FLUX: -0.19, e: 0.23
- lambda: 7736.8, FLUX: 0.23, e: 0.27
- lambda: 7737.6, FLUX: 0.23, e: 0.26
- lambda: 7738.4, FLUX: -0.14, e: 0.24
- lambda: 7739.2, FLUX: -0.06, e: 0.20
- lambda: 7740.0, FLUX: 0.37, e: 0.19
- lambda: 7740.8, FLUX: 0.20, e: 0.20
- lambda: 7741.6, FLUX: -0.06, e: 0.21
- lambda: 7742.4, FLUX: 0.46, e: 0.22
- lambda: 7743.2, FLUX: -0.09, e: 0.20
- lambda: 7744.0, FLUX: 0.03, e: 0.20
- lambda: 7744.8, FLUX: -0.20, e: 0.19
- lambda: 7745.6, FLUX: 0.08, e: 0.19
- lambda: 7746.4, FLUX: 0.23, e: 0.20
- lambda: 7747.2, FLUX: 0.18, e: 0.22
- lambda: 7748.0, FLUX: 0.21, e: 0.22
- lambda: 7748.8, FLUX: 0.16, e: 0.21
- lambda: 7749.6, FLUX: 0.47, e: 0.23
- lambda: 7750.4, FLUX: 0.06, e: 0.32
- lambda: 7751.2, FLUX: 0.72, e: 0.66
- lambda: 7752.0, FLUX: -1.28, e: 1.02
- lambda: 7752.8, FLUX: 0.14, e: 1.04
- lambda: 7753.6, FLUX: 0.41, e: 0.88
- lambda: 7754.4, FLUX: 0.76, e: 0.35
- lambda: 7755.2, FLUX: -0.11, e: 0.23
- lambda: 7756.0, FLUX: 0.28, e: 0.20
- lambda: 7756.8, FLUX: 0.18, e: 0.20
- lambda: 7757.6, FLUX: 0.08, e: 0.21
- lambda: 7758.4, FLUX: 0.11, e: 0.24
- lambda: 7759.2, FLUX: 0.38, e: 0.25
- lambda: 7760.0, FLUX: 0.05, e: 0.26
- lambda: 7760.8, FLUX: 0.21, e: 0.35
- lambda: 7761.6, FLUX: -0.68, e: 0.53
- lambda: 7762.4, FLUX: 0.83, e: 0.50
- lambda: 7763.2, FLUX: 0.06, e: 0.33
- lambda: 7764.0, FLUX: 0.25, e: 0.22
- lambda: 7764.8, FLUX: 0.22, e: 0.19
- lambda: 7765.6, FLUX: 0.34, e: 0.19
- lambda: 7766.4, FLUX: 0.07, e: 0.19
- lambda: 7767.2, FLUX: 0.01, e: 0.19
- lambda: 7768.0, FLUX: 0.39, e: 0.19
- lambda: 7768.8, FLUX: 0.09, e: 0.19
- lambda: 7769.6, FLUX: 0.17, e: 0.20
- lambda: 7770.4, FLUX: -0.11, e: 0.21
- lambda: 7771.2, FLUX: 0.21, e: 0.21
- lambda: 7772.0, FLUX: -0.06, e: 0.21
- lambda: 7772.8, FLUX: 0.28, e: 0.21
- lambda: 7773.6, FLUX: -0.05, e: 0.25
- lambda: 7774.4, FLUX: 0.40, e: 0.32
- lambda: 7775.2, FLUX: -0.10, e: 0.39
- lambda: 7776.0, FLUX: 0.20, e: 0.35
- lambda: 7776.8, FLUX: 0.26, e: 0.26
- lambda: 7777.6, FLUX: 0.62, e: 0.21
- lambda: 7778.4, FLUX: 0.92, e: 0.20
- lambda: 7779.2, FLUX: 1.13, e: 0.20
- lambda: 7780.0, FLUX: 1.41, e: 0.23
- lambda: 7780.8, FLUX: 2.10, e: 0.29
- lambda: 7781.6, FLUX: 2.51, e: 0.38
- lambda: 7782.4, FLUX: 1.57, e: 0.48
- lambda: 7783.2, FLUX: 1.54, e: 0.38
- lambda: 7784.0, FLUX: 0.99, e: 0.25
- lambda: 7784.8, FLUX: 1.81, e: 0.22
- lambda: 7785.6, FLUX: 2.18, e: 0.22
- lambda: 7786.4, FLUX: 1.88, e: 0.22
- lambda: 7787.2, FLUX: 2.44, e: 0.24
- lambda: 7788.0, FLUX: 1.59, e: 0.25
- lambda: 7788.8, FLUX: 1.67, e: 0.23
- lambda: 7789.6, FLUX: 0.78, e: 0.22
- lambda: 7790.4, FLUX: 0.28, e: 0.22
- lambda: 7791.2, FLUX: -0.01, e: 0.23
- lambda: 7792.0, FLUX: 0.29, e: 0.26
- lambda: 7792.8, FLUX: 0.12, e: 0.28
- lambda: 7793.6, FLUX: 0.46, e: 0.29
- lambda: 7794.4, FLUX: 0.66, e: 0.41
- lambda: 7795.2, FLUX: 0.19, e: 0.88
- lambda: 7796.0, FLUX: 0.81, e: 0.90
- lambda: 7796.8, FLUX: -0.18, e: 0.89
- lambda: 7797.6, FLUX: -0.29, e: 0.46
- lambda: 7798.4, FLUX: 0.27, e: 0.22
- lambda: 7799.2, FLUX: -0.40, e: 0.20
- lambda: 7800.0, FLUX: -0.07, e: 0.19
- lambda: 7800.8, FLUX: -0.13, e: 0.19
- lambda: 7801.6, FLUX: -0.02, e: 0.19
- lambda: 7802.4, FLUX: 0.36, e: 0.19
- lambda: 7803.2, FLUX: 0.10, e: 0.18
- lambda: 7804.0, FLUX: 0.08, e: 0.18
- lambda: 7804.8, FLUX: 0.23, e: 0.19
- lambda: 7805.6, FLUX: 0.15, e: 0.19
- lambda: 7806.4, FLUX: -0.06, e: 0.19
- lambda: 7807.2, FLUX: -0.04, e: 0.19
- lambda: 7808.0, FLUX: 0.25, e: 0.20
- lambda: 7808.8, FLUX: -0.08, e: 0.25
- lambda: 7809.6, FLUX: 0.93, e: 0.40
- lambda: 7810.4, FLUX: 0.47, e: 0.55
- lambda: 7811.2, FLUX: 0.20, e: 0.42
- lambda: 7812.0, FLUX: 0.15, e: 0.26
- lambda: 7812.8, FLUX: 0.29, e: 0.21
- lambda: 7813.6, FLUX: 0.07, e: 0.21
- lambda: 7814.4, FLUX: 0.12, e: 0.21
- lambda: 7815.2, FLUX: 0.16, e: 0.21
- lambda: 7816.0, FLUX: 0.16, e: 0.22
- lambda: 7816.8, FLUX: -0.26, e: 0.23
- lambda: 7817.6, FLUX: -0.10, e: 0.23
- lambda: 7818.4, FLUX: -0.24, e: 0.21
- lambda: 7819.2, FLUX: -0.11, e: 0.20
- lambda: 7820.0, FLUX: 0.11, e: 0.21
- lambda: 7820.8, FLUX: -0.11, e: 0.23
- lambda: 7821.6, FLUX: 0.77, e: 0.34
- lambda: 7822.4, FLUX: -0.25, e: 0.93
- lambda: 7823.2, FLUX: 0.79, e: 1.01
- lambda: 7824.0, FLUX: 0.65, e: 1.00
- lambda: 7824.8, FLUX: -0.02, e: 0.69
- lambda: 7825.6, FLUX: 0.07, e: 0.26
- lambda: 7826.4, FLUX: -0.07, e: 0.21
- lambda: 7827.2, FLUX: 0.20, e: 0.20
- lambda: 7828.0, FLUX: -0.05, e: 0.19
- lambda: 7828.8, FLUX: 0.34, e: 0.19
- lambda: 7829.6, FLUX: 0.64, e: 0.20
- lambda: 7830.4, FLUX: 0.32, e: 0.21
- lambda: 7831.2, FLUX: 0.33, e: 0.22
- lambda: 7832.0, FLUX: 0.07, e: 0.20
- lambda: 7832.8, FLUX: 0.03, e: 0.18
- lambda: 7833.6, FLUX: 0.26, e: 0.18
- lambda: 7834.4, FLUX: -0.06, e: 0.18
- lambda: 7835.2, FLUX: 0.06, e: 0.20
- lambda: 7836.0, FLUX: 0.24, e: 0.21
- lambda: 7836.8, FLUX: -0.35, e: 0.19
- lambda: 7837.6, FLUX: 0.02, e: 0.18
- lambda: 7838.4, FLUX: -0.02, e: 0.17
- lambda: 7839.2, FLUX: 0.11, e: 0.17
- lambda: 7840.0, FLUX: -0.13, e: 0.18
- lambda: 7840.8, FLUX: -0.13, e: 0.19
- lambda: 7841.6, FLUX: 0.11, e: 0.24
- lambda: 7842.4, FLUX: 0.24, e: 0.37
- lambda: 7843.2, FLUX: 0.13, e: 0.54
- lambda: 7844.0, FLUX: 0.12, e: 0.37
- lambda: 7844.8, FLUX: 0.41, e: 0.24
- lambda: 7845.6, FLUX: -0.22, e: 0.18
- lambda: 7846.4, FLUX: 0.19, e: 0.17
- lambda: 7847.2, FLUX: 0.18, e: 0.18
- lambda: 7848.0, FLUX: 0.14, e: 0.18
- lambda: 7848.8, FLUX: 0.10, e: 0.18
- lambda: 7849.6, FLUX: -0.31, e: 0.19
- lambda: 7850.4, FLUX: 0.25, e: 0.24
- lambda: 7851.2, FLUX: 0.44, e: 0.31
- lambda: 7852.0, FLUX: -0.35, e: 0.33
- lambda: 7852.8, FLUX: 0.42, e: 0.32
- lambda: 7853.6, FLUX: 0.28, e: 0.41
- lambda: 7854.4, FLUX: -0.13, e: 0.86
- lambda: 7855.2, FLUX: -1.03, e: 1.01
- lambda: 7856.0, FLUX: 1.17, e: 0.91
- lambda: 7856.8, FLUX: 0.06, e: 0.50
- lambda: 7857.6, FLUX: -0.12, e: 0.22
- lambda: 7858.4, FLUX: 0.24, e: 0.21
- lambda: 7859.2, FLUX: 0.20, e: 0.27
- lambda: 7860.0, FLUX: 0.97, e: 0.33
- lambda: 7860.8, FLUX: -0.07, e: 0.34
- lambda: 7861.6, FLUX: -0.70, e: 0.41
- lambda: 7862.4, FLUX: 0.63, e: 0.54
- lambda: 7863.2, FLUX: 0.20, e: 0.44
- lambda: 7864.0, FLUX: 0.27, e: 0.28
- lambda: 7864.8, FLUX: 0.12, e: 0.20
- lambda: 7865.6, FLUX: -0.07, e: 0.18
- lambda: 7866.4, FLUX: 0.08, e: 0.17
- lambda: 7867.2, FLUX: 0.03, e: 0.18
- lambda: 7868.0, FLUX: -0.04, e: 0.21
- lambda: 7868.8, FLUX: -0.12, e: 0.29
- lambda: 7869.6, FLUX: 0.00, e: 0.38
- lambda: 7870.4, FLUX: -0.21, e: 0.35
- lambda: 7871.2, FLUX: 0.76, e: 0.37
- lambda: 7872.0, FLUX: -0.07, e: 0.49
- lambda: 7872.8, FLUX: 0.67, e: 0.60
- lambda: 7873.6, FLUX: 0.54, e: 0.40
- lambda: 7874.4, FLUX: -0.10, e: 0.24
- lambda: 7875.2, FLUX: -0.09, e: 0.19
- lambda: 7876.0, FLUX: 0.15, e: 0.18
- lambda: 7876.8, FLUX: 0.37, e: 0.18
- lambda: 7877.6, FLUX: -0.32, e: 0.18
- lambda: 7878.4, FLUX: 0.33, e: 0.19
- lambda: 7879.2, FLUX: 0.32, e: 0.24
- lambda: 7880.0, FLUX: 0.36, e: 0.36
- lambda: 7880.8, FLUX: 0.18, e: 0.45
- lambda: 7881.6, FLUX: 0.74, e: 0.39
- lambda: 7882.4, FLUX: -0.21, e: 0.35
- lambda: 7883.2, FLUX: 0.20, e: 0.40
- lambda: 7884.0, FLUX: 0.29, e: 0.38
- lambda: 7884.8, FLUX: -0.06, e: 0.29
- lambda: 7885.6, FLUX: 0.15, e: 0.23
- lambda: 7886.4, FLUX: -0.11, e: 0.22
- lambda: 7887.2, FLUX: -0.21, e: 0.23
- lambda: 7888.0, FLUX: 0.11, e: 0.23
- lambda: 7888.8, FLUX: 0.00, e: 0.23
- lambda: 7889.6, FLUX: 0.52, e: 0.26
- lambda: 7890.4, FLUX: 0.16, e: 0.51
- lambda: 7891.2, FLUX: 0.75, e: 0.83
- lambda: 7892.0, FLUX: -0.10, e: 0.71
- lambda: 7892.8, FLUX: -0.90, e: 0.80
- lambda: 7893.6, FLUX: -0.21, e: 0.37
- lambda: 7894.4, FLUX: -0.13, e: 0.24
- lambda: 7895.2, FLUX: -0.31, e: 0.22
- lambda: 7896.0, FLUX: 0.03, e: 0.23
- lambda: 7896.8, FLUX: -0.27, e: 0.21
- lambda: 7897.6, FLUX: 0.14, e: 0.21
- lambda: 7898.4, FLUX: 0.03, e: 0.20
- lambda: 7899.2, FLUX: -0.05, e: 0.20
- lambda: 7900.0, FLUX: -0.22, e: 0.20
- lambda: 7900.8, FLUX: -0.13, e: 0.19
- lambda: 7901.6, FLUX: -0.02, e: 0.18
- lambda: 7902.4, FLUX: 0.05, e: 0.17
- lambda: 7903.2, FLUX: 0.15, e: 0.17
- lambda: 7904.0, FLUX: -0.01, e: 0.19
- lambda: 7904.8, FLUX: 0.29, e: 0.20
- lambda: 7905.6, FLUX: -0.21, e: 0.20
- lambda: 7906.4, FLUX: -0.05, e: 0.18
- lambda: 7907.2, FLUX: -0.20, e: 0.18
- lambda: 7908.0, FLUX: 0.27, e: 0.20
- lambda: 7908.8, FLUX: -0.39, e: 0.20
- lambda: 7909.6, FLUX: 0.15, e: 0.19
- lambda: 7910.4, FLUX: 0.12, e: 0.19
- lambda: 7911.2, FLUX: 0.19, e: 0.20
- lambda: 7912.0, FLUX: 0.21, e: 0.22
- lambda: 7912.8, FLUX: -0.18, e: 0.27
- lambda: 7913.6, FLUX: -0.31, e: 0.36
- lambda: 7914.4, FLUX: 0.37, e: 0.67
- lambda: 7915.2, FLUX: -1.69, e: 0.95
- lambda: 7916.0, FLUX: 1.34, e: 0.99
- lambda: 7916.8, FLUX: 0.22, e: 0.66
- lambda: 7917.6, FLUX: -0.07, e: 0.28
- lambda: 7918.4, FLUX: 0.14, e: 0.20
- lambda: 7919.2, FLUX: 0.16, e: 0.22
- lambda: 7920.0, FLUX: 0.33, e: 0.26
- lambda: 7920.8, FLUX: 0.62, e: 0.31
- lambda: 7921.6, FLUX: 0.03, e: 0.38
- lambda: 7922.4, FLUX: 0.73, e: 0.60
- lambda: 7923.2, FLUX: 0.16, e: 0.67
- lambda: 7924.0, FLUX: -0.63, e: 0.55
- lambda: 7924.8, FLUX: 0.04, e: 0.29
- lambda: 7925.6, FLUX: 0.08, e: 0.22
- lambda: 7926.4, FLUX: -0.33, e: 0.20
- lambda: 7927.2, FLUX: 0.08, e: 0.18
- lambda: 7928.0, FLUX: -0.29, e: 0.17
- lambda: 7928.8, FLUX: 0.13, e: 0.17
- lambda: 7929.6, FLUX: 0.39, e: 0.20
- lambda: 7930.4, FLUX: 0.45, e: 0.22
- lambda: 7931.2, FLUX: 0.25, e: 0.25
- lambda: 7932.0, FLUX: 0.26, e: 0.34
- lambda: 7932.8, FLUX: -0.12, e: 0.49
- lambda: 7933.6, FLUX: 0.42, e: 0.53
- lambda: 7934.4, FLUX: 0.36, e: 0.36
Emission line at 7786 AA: [O II]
